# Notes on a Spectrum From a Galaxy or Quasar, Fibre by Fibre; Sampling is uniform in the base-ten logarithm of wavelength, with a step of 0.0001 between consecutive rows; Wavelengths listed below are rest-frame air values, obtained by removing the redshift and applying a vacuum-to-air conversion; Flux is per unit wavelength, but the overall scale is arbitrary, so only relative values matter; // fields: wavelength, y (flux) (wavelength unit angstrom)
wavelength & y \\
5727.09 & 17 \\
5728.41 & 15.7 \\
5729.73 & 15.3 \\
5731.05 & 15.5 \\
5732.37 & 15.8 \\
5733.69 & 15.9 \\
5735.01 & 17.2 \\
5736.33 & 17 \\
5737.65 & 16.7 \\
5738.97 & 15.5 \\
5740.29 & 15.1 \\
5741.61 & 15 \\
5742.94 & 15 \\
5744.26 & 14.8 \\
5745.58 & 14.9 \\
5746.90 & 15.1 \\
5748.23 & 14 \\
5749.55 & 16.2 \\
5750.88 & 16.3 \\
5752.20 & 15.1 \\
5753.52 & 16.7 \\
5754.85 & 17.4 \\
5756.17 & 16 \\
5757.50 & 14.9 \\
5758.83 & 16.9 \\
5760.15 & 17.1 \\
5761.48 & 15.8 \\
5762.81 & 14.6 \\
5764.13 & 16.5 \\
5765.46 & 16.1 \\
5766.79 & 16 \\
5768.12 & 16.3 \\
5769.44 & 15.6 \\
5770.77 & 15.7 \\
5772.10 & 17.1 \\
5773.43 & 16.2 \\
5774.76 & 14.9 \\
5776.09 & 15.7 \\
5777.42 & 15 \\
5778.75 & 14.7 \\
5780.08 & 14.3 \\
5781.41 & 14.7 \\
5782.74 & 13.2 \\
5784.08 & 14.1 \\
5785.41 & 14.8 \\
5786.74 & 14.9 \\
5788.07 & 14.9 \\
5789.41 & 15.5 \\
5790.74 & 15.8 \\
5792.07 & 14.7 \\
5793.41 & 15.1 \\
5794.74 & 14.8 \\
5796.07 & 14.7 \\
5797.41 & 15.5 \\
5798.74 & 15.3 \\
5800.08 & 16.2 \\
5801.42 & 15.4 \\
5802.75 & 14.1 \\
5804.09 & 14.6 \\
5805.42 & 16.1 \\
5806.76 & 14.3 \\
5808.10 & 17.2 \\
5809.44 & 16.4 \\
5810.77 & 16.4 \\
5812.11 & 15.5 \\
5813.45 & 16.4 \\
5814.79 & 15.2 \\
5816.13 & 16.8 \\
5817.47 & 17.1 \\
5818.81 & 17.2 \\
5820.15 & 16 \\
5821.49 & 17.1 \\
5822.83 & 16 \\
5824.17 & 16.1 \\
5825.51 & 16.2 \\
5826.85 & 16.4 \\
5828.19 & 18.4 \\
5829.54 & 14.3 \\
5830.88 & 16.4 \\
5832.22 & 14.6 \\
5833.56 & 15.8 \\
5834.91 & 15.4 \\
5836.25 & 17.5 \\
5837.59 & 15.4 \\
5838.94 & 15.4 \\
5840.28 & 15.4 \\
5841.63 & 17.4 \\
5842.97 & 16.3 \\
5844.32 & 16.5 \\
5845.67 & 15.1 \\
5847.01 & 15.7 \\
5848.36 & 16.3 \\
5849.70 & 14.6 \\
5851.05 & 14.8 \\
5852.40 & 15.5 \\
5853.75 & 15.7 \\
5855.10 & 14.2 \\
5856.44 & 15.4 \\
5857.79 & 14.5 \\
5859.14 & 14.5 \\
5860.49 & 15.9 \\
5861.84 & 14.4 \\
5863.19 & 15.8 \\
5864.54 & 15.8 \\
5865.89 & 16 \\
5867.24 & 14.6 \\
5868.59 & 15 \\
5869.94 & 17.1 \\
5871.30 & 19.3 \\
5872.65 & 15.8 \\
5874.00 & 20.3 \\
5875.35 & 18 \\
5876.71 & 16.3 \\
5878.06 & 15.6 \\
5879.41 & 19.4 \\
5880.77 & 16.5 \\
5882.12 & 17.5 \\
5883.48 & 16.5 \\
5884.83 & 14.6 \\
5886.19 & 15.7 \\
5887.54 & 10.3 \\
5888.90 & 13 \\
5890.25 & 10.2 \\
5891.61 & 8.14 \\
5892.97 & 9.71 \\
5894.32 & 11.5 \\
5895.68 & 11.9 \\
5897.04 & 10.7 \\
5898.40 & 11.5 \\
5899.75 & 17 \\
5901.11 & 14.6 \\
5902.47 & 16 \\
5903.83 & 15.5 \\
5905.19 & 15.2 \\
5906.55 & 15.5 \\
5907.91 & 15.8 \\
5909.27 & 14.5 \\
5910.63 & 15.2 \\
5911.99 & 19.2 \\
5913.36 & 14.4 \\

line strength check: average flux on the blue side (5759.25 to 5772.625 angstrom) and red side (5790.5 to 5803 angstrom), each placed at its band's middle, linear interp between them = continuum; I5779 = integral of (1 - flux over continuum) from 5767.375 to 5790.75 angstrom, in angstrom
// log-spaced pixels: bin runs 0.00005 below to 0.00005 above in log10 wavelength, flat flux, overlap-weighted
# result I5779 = 0.8 angstrom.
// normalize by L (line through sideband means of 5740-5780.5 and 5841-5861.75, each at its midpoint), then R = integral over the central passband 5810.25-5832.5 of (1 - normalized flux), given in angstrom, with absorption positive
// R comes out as -1.1 angstrom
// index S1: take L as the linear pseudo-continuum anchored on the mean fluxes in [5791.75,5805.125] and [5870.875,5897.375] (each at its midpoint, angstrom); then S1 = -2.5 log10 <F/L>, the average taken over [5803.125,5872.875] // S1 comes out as -0.07 mag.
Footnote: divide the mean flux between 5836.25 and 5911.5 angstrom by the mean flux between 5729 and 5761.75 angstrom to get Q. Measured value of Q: 1.0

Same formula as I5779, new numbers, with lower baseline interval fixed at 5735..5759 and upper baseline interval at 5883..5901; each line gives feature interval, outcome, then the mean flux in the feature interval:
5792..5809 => -0.9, 15.3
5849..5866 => -2.5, 15.1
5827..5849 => -3.8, 16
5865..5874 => -2.6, 16.6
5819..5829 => -1.9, 16.6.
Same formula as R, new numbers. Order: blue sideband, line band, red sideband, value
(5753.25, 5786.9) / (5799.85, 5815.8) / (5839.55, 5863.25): -0.15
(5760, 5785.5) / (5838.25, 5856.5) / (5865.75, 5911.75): -0.66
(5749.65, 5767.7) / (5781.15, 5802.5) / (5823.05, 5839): 1.46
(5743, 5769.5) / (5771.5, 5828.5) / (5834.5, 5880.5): 1.15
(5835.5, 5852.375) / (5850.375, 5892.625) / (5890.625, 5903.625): -3.79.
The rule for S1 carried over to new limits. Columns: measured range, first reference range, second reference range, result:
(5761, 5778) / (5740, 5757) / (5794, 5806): -0.030 mag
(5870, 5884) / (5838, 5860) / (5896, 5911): -0.166 mag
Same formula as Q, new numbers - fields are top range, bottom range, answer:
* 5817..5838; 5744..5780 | 1.03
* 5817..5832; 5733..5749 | 1.06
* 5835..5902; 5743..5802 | 0.98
